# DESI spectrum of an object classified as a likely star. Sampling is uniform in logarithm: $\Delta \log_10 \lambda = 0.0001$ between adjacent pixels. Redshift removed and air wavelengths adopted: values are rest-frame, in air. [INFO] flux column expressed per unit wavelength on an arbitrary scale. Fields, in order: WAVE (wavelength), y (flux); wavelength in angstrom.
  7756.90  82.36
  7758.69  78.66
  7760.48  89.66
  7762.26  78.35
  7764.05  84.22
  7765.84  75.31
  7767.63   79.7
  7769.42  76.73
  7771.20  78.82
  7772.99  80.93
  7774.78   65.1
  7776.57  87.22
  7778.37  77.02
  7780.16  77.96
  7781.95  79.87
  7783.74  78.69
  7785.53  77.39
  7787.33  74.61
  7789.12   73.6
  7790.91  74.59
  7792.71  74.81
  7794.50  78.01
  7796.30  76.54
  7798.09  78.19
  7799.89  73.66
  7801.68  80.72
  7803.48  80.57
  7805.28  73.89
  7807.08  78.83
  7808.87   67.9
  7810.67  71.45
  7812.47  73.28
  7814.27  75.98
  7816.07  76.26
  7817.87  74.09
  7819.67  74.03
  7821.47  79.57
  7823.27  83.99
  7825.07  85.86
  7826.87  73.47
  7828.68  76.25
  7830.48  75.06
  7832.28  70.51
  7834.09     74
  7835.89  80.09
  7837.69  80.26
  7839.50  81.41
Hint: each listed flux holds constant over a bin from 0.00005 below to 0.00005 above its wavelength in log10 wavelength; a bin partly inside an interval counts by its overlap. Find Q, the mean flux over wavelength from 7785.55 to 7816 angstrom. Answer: 75.5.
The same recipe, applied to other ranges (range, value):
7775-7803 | 77.3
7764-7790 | 77.6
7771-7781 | 77.7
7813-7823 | 76.4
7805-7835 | 75.6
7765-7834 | 76.6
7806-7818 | 74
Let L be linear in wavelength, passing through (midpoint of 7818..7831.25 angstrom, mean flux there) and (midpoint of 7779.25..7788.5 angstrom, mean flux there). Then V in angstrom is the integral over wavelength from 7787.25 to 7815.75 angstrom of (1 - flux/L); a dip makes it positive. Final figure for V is 0.9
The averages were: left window 77.6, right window 78.1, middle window 75.5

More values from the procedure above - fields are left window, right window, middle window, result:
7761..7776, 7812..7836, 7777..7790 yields 0.0 angstrom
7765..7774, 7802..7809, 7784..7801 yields 0.3 angstrom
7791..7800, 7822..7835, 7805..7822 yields 0.5 angstrom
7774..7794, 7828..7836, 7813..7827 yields -0.5 angstrom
